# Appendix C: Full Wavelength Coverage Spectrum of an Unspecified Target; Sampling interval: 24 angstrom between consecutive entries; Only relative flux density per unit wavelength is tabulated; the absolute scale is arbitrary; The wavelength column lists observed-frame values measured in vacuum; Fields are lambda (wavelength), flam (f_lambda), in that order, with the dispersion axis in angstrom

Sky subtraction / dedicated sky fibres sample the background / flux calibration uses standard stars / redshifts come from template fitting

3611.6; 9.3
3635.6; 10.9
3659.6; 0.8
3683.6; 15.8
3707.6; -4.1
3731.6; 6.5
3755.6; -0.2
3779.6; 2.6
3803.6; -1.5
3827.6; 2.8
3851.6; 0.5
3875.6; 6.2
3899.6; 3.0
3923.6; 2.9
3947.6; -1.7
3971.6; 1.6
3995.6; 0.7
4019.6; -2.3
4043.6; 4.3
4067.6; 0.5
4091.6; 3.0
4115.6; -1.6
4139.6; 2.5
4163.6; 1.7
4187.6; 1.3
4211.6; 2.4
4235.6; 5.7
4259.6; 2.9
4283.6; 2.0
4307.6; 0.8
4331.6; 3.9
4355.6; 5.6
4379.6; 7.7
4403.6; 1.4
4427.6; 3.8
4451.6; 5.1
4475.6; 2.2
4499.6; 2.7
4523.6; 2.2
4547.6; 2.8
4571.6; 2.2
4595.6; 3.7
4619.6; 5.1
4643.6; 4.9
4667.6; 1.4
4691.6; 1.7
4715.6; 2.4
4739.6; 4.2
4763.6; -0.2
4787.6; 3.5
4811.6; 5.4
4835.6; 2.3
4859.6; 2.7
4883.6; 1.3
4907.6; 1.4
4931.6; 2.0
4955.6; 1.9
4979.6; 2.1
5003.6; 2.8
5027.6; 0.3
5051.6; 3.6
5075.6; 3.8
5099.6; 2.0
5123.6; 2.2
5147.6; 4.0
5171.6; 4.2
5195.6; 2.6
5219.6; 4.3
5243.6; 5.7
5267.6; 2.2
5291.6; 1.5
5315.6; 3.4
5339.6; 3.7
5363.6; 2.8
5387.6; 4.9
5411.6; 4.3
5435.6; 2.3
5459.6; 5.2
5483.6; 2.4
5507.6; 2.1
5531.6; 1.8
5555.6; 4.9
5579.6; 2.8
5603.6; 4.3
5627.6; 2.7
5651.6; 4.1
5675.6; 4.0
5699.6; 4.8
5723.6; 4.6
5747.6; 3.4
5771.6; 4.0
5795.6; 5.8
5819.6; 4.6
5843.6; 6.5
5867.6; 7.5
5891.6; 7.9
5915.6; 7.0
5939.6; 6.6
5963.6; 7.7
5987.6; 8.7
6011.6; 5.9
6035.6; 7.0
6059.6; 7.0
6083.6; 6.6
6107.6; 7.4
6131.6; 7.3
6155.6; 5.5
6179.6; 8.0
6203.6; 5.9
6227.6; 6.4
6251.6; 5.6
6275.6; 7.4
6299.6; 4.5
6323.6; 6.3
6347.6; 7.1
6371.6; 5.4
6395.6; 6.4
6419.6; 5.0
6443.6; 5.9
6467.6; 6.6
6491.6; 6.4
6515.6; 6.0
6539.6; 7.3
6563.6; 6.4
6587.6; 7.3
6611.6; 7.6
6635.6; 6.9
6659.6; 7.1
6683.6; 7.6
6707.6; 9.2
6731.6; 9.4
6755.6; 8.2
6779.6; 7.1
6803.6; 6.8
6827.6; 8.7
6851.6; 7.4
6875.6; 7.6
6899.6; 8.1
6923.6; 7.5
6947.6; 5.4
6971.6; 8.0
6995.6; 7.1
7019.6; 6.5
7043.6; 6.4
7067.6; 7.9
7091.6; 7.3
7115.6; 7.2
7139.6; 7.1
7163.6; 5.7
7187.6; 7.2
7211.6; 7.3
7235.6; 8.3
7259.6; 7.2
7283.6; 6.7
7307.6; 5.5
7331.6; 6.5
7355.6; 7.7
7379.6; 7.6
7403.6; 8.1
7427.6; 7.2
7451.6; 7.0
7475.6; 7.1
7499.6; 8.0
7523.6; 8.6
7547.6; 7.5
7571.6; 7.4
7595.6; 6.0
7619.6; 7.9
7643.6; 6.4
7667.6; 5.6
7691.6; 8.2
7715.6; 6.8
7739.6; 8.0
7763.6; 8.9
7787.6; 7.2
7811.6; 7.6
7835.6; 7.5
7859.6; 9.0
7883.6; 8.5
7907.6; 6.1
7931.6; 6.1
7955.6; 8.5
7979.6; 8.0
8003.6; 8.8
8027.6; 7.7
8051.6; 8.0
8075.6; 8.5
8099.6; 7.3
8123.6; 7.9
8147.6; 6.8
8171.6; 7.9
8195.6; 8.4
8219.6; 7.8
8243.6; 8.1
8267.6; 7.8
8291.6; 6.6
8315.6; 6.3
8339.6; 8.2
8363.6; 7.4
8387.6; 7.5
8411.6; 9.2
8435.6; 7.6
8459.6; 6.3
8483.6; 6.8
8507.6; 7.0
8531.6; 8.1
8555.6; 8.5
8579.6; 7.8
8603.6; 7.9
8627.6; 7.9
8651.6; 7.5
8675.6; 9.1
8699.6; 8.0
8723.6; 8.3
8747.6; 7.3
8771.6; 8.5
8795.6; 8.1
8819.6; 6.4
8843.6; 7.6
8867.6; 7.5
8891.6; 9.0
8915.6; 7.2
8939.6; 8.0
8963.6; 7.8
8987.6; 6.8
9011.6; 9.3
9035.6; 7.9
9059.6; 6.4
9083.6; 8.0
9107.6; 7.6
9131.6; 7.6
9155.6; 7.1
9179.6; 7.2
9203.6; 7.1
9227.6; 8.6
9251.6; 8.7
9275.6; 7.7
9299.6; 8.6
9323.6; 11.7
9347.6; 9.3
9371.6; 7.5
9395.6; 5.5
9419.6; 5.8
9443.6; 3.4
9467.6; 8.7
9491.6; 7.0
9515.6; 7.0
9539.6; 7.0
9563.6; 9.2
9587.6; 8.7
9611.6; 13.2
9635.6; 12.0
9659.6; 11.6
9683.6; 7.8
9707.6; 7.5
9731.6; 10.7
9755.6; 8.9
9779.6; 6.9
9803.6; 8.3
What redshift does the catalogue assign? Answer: 0.47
